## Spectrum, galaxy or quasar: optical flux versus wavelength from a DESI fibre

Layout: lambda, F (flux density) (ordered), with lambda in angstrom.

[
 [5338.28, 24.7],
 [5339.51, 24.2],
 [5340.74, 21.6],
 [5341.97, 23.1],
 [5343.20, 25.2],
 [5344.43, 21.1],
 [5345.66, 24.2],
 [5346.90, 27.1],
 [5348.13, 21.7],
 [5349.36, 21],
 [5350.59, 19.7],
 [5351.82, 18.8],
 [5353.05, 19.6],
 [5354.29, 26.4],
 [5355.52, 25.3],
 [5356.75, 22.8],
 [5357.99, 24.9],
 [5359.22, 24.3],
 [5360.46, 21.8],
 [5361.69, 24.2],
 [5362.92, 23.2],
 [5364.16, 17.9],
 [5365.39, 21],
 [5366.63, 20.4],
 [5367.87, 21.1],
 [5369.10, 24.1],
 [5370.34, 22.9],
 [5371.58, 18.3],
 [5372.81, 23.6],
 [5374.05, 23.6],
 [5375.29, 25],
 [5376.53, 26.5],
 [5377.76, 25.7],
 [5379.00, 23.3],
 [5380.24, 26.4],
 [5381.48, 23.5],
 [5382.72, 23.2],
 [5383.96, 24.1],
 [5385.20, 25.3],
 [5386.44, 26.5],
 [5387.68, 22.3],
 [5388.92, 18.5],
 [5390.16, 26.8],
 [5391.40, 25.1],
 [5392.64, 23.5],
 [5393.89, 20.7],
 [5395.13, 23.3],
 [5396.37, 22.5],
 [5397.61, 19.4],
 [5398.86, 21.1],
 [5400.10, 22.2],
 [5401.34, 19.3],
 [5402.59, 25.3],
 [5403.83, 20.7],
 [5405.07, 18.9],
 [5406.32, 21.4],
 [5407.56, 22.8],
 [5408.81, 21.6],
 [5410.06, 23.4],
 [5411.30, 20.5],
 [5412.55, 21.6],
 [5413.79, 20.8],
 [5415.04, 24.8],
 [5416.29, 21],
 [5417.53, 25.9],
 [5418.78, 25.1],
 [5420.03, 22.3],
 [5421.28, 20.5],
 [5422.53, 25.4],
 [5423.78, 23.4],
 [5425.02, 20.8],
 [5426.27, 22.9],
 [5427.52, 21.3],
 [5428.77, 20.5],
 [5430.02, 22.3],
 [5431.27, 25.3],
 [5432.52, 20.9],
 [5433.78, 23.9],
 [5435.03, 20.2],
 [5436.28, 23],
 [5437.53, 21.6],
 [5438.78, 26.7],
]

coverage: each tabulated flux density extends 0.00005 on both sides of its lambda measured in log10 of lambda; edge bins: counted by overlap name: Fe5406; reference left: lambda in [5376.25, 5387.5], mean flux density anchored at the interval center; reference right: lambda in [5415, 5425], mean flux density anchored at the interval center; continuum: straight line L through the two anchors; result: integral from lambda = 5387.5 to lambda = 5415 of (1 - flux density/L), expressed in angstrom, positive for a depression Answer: 2.4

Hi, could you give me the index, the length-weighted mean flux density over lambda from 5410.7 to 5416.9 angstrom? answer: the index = 21.7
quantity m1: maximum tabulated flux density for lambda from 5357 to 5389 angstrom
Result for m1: 26.5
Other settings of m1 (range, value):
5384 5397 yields 26.8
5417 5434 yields 25.9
